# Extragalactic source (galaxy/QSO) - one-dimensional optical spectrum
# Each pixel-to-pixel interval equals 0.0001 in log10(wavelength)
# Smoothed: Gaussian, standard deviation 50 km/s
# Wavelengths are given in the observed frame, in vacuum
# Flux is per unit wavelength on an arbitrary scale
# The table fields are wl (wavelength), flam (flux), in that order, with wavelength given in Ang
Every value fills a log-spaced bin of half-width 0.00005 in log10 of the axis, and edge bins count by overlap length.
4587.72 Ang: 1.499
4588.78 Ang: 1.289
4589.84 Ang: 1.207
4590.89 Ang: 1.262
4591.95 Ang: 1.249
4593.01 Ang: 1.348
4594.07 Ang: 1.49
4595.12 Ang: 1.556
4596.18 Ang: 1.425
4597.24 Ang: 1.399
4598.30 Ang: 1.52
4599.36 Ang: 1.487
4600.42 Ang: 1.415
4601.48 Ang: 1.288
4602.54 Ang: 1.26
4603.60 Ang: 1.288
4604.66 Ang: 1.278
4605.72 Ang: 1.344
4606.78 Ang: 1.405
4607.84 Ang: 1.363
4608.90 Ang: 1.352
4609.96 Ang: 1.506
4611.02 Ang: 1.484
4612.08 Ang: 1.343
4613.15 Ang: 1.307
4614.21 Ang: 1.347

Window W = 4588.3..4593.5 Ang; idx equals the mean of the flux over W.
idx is 1.27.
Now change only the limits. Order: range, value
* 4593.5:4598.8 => 1.48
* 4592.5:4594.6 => 1.42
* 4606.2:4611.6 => 1.42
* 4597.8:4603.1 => 1.39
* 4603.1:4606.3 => 1.31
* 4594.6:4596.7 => 1.49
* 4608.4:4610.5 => 1.43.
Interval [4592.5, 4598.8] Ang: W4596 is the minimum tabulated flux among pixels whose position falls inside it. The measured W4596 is 1.348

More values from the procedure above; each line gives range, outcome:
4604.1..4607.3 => 1.278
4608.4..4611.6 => 1.352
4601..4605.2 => 1.26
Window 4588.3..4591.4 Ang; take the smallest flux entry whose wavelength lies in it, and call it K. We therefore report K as 1.207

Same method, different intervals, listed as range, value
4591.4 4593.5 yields 1.249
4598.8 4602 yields 1.288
